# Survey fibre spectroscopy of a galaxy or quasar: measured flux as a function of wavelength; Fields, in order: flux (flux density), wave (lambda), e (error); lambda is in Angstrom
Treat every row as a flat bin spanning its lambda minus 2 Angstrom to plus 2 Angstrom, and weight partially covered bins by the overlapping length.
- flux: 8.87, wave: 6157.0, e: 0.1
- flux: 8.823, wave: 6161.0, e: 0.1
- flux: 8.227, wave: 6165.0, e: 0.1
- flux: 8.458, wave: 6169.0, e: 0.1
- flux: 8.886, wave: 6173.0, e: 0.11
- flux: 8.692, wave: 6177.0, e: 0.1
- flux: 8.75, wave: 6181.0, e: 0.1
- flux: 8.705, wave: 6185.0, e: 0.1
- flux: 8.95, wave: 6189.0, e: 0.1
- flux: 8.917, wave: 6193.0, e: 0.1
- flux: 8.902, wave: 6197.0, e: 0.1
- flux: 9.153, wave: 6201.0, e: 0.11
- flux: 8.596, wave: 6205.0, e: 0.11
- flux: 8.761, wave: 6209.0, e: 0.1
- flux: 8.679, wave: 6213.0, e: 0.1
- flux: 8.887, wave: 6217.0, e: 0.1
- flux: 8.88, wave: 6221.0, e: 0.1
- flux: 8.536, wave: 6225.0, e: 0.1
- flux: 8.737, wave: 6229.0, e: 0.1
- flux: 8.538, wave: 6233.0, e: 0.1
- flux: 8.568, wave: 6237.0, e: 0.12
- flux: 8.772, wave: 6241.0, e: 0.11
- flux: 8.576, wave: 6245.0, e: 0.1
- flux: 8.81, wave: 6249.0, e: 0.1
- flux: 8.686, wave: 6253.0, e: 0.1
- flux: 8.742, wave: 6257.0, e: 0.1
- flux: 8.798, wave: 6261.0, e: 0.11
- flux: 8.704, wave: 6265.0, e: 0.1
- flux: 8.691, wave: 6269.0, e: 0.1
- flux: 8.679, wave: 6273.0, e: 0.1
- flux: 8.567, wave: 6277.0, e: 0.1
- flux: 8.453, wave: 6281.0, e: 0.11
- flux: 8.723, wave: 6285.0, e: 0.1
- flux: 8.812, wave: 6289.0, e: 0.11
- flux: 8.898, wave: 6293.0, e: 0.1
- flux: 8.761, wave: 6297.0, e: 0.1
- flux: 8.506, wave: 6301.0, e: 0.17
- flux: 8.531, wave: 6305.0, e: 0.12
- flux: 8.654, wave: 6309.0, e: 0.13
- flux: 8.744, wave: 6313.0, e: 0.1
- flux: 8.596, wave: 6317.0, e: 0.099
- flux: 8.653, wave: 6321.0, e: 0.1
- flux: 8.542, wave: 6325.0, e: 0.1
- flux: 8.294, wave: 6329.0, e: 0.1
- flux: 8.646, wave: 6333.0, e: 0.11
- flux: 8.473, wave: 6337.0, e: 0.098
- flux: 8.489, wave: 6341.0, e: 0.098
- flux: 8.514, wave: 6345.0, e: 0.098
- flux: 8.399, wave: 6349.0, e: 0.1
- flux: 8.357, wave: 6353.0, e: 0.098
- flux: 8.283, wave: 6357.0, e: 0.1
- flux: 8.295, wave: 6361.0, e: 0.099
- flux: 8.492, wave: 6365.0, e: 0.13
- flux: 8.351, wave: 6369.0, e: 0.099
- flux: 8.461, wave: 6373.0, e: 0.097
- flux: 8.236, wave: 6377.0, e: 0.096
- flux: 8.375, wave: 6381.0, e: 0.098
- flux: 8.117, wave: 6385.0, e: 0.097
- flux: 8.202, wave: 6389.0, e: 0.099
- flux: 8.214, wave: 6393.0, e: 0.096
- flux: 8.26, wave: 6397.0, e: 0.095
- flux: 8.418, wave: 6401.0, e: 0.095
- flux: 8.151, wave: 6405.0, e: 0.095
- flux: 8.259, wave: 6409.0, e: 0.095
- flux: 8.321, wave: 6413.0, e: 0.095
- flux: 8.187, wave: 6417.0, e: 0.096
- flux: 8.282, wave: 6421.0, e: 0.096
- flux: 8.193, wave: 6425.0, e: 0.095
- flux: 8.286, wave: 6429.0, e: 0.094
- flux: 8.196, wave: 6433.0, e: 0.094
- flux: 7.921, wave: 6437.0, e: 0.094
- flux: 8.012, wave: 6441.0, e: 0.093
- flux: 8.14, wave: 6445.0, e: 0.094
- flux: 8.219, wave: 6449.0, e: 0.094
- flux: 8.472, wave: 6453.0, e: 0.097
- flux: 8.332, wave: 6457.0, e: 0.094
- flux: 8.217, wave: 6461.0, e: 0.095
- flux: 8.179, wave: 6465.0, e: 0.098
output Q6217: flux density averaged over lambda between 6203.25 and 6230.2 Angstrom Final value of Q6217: 8.73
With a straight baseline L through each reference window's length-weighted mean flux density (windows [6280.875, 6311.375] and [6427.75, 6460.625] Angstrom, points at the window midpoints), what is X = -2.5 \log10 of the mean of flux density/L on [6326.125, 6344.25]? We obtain 0.01 mag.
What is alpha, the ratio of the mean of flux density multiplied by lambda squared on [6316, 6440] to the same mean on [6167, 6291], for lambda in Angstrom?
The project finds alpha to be 1.00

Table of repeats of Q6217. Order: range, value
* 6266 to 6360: 8.58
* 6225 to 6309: 8.67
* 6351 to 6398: 8.3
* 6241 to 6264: 8.73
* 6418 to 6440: 8.17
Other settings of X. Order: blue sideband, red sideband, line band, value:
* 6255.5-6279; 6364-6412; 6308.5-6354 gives -0.01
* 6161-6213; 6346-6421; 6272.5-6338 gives -0.02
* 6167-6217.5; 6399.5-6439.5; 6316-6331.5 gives -0.01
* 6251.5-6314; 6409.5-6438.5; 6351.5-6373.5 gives 0.01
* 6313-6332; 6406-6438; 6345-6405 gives 0.01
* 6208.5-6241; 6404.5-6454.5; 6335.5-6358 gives 0.00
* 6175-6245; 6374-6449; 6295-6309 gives -0.01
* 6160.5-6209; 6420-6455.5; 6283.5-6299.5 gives -0.03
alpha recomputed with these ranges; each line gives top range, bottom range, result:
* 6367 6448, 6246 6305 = 0.99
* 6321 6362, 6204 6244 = 1.01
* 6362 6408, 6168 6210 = 1.00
